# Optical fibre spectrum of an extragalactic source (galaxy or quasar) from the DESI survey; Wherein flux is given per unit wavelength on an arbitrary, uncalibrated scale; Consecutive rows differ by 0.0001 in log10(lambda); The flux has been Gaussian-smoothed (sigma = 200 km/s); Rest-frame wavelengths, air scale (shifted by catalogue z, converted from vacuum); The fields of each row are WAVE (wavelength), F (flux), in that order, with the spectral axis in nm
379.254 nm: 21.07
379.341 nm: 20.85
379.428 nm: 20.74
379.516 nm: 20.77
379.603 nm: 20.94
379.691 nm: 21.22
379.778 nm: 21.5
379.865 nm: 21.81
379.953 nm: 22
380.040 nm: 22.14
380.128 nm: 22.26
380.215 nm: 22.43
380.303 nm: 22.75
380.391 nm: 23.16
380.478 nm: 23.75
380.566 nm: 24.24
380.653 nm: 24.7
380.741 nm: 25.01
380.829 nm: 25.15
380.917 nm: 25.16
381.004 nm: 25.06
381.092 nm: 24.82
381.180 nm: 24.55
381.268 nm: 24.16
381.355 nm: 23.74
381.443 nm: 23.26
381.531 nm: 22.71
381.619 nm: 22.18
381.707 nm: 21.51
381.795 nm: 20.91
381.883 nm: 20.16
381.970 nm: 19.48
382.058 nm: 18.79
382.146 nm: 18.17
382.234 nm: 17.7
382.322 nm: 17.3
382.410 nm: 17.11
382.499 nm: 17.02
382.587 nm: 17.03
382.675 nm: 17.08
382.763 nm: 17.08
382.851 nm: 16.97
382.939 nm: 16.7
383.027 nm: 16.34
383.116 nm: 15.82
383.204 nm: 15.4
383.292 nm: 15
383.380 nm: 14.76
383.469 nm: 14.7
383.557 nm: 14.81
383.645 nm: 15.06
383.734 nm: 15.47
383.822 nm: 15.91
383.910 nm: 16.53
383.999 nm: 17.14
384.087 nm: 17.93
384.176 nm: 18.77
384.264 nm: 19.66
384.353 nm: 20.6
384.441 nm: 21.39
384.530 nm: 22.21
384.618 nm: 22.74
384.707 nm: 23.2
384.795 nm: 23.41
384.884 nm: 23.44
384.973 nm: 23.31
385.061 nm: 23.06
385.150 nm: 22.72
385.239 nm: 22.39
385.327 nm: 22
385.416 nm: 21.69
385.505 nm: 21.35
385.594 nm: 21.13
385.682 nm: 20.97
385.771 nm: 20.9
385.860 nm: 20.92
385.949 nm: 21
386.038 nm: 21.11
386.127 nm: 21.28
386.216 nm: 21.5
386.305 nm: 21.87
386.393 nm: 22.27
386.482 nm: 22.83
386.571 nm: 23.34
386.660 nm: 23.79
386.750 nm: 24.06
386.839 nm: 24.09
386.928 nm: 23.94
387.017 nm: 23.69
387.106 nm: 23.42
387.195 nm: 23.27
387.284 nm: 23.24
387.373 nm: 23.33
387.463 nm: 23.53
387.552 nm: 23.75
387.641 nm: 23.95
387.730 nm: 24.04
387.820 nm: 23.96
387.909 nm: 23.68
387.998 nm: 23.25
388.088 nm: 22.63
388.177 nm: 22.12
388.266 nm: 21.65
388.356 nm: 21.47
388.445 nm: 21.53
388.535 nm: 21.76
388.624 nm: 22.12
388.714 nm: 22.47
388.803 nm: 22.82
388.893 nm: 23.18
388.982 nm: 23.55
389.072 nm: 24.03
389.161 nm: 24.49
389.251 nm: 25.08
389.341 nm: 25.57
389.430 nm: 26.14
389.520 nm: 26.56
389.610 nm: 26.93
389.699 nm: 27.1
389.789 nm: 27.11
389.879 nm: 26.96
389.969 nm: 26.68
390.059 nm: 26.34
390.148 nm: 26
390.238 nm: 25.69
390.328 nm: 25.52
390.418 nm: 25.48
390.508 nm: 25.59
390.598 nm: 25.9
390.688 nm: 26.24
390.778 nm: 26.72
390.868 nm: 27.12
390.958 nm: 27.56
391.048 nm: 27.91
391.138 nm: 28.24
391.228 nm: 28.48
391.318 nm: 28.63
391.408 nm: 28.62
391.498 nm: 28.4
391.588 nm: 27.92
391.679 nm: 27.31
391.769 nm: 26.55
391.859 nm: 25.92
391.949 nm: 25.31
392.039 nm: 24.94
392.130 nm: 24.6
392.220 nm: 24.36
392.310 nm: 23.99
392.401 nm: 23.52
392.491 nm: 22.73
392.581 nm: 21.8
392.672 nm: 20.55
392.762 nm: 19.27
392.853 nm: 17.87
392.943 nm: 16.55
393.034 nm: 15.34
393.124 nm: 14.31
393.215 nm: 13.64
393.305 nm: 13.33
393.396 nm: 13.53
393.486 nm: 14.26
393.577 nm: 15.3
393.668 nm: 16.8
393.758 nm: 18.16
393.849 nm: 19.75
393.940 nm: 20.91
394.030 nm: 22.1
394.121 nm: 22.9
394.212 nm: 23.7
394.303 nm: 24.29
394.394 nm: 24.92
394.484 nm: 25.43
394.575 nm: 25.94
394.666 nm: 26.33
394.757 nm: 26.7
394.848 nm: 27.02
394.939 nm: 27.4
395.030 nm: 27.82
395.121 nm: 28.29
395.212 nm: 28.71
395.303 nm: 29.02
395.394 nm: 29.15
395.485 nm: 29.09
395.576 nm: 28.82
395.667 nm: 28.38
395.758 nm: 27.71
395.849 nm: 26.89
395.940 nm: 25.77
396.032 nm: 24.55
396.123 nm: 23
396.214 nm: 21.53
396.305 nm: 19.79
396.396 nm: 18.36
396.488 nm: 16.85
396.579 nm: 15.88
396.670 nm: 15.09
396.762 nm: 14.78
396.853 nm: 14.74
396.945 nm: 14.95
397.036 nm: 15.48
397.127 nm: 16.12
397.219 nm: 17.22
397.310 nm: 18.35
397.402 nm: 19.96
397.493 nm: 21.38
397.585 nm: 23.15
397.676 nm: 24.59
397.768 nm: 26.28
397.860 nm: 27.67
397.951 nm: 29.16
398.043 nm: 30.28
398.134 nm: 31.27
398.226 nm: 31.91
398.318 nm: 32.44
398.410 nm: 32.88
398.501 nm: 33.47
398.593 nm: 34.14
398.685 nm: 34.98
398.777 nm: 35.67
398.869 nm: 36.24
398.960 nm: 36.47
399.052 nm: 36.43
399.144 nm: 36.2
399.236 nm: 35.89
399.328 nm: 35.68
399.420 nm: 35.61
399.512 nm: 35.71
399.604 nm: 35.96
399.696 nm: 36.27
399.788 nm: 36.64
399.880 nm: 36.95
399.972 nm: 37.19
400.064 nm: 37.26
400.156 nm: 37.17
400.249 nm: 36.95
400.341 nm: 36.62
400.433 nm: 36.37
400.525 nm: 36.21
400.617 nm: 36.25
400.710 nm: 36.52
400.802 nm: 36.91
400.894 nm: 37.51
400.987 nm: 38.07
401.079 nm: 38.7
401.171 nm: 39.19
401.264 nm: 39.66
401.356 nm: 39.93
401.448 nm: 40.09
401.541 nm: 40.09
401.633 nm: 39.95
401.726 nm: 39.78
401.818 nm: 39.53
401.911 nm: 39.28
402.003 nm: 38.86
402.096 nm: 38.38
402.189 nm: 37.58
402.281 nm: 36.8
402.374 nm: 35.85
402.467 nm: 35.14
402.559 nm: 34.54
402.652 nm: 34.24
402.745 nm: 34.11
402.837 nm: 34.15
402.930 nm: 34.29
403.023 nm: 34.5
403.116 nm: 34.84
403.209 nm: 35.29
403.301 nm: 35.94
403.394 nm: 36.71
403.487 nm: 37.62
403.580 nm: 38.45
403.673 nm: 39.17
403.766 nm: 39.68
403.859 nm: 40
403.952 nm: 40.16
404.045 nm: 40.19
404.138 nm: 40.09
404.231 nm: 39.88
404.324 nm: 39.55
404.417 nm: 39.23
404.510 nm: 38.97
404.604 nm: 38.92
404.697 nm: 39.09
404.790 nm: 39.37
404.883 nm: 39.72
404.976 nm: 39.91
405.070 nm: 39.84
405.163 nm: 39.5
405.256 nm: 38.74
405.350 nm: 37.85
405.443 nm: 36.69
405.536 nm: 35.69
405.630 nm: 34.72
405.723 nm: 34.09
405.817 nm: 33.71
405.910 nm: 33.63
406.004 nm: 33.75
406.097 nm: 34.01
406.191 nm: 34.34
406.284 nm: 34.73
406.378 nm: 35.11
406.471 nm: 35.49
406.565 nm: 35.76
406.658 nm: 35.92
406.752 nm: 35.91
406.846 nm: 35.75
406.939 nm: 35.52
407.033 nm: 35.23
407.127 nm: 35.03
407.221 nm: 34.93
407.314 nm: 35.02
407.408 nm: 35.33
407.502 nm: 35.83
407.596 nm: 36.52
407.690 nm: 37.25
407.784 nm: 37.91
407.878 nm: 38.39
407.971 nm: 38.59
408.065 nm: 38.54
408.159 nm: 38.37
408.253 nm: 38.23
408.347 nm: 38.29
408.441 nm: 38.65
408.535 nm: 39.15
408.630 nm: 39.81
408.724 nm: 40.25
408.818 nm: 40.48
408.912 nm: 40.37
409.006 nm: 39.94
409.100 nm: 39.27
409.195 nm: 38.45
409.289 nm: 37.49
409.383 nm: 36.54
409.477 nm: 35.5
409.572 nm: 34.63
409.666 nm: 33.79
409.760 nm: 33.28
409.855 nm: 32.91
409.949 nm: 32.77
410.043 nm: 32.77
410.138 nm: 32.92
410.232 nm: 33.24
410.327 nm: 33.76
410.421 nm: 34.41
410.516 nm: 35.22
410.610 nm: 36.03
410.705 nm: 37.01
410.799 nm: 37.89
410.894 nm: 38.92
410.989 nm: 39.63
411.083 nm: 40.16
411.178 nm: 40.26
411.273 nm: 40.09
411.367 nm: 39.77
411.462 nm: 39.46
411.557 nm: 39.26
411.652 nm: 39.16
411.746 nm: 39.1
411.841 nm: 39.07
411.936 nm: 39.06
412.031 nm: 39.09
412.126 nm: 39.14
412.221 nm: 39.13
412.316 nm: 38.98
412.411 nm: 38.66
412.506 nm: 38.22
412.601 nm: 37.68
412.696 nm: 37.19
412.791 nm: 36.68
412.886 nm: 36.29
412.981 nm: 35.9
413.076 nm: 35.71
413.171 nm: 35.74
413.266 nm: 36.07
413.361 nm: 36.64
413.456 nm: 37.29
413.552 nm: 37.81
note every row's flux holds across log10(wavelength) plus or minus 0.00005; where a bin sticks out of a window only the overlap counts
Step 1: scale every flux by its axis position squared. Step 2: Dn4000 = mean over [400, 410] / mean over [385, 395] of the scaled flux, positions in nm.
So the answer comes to 1.72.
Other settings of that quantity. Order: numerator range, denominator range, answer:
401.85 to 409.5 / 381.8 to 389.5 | 1.97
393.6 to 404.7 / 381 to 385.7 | 1.74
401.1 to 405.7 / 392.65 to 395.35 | 1.86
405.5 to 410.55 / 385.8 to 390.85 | 1.66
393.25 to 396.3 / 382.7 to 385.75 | 1.31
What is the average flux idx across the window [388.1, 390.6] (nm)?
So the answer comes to 24.6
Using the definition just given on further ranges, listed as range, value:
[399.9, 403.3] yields 37.1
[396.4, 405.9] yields 34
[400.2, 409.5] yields 37.4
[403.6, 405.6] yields 39.1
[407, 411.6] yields 37.1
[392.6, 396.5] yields 22.4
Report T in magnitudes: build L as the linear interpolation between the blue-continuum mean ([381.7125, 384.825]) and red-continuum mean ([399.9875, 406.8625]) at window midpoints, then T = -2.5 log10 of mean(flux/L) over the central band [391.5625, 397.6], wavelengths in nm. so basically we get 0.29 mag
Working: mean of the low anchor 18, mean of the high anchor 37.3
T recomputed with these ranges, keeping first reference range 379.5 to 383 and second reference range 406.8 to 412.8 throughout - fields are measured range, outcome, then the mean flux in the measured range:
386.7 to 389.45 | 0.08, 23.4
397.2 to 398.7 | 0.12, 27.6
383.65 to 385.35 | 0.13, 20.5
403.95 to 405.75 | -0.12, 38.6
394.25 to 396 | 0.07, 27.2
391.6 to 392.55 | 0.10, 25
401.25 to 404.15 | -0.13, 37.6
